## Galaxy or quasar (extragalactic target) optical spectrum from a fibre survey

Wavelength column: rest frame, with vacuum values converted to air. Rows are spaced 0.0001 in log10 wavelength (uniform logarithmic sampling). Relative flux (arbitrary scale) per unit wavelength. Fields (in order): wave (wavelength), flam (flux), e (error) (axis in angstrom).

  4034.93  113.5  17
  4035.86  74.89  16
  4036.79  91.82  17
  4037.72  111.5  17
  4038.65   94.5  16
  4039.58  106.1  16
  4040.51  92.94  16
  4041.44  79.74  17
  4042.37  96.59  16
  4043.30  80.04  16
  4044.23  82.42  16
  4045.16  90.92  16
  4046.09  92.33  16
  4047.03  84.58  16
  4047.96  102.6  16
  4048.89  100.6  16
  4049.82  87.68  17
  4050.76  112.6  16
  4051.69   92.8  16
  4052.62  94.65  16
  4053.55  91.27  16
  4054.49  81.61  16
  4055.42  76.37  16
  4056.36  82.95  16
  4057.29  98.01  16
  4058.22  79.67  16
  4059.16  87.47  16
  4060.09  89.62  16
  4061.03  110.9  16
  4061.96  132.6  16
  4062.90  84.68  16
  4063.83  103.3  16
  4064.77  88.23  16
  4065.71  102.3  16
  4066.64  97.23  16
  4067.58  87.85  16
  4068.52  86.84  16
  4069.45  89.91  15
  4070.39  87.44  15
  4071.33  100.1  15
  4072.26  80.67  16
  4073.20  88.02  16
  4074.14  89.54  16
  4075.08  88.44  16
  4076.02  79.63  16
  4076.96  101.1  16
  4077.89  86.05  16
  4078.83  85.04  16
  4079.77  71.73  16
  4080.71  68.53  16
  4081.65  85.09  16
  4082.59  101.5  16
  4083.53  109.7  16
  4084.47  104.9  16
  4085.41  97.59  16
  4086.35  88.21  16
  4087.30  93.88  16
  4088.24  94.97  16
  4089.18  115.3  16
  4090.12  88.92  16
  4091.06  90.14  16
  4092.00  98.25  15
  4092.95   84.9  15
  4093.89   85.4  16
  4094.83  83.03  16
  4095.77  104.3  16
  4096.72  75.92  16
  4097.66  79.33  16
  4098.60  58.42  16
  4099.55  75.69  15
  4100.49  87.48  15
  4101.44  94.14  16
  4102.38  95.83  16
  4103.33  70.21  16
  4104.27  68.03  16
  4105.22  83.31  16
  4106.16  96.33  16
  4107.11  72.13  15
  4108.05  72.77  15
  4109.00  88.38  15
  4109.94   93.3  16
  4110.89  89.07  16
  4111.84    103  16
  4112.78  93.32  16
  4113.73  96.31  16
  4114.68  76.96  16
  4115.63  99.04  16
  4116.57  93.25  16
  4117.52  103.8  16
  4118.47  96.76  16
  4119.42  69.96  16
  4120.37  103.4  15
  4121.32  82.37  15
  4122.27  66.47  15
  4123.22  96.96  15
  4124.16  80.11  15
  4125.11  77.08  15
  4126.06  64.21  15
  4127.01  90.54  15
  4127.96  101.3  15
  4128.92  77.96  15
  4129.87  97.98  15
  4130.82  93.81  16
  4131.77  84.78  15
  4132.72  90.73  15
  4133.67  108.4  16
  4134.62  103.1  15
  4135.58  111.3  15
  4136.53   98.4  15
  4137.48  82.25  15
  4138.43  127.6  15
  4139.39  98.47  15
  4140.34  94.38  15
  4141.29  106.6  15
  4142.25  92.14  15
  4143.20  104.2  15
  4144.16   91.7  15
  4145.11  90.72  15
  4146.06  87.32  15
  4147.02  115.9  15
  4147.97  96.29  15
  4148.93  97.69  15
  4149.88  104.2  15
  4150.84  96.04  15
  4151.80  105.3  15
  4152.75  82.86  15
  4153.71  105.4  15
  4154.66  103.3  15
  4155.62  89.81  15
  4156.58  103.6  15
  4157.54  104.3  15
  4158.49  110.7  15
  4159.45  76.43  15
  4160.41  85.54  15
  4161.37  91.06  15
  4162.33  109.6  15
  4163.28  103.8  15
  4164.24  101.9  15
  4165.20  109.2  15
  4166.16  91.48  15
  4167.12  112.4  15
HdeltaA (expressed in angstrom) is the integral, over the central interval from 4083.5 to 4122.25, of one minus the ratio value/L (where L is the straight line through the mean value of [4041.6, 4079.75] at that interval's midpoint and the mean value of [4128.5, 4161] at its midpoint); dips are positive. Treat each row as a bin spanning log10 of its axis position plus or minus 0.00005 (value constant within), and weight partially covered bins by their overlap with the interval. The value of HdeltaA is 2.40 angstrom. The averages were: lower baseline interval 91.5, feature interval 88.7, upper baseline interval 97.6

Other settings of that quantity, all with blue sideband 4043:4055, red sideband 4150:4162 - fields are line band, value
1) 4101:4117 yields 1.2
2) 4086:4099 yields 0.7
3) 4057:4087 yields 0.2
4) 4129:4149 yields -0.5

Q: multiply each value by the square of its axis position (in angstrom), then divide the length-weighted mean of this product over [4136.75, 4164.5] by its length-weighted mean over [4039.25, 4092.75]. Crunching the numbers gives 1.1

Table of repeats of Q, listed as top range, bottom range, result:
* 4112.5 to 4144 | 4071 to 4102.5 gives 1.06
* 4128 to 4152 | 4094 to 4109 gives 1.23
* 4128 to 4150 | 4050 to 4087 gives 1.10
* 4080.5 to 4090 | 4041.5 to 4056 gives 1.08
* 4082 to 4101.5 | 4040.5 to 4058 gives 1.03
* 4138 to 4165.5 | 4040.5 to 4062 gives 1.14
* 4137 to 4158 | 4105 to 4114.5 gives 1.14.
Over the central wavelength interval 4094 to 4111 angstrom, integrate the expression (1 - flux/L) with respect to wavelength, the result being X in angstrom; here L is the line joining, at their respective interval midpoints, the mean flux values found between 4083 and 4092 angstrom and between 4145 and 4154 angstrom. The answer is 2.71 angstrom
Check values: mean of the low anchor 98.2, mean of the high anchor 98.3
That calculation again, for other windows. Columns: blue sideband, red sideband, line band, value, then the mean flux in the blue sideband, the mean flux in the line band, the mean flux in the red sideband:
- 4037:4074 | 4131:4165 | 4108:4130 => 2.0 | 93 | 88.2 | 98.8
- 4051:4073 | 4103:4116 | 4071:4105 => 0.4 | 92.6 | 88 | 85.9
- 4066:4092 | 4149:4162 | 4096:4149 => 2.5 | 91.3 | 90.1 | 97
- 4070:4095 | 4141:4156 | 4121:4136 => 1.0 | 90.8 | 89.2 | 98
